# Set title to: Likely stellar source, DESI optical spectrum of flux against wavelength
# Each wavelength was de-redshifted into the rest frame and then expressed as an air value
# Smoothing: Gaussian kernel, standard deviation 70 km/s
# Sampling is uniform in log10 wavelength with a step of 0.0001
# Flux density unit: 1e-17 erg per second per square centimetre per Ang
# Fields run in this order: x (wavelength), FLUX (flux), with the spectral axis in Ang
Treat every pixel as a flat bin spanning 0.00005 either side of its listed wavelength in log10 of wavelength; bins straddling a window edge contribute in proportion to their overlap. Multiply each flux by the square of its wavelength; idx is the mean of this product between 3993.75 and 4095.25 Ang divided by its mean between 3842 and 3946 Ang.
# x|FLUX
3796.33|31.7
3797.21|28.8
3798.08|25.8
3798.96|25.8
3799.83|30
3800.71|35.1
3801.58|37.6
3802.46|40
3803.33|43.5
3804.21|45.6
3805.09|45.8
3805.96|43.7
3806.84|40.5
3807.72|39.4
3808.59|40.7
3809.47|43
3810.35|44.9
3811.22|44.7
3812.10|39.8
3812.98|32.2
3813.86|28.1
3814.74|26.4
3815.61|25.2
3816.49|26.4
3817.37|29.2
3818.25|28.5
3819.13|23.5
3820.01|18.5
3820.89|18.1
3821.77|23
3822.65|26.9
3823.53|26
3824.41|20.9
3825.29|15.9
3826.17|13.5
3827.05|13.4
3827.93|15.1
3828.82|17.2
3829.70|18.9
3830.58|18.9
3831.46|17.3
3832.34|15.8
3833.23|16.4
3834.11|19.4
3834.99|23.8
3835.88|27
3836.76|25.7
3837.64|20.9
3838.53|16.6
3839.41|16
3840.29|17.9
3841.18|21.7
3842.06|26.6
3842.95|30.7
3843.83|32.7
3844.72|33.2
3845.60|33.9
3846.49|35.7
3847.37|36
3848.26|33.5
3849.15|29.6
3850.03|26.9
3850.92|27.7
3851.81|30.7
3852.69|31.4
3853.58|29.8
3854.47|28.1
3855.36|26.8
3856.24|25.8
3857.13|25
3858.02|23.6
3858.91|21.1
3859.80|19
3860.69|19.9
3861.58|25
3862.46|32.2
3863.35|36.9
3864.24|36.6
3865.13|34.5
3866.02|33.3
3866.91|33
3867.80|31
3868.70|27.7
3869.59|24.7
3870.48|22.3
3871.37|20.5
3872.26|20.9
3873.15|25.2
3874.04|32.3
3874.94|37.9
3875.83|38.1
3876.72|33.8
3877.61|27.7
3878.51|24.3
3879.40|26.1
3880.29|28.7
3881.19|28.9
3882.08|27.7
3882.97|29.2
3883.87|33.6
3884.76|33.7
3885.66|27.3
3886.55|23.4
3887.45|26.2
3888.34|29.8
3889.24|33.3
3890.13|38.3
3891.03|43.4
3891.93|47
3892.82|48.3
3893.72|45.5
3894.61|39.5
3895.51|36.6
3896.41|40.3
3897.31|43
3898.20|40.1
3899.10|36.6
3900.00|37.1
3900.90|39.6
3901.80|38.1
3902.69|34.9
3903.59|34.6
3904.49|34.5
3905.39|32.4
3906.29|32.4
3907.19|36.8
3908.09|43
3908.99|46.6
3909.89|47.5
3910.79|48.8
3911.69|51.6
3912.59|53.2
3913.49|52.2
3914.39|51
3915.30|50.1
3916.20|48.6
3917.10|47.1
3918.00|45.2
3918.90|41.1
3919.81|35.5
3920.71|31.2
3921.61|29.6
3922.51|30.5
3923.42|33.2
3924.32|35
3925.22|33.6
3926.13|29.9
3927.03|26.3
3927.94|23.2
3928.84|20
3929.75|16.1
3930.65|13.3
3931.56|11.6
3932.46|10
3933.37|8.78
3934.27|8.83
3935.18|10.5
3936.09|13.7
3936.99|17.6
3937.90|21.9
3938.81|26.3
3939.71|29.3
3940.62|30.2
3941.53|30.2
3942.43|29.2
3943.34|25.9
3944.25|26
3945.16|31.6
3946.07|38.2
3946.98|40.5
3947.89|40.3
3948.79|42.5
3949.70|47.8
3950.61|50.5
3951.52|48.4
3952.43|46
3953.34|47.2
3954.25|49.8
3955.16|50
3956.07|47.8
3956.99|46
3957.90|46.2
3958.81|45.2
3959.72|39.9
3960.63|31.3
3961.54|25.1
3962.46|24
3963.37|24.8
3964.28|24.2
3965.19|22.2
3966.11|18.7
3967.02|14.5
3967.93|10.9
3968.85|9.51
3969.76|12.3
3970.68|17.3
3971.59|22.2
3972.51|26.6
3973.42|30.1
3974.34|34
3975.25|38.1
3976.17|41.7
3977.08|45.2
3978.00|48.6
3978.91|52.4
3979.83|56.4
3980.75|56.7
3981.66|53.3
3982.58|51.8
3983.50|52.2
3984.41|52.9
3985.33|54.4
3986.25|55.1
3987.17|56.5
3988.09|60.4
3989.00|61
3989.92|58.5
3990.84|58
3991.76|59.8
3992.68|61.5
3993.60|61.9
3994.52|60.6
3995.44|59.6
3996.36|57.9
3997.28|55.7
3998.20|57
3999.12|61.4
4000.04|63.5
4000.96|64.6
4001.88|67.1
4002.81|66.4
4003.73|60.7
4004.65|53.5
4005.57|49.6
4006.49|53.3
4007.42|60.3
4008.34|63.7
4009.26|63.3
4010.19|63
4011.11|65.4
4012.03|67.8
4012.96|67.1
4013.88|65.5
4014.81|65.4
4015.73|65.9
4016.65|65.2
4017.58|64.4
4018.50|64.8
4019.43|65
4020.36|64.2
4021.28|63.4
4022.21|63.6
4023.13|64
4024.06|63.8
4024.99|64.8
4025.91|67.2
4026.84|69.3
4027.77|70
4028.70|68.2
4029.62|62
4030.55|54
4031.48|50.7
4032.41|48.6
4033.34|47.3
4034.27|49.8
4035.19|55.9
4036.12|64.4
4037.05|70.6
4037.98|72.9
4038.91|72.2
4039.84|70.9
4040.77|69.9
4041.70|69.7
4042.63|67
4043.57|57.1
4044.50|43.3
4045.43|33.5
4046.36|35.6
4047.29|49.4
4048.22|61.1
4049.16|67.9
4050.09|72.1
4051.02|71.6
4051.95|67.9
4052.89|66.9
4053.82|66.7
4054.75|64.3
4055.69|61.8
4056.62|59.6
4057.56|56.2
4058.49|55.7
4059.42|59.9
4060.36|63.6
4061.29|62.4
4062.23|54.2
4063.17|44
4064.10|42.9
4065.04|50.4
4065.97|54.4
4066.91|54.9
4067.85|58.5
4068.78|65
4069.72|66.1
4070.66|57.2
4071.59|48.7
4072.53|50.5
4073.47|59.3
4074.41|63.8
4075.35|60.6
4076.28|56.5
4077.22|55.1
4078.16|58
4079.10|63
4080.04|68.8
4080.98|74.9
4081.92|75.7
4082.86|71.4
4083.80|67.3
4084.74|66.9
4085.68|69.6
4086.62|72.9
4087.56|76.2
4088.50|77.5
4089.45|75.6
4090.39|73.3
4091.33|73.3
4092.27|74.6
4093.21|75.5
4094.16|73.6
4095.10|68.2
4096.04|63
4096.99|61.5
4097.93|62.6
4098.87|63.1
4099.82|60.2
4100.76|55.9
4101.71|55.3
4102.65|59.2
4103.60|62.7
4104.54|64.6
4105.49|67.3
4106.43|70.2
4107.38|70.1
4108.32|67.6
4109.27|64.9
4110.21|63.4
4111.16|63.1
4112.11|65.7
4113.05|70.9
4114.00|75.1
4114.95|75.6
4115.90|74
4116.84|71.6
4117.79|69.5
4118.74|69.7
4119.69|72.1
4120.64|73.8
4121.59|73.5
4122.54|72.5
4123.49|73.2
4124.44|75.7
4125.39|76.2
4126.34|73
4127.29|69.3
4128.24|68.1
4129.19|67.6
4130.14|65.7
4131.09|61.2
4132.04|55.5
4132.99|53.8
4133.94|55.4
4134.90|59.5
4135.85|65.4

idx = 2.1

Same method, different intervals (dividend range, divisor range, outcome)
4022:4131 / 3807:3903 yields 2.46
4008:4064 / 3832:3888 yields 2.45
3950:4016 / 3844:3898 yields 1.64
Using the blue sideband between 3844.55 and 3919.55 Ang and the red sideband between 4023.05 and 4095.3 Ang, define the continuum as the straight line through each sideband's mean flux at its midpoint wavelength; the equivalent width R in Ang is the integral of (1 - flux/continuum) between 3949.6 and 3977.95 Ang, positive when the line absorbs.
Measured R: 8.2 Ang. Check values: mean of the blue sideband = 34.4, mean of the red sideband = 62.4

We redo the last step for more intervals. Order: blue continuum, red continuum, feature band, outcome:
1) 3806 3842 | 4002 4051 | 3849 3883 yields 4.5 Ang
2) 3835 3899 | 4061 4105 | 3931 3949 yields 7.5 Ang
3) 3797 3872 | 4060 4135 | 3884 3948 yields 9.0 Ang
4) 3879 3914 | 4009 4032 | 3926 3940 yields 8.6 Ang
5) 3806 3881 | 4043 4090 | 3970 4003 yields -1.9 Ang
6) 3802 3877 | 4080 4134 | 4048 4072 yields 0.6 Ang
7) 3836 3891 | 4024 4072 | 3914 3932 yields 2.7 Ang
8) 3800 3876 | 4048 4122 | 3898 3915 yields -1.5 Ang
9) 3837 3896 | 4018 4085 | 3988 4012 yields -3.8 Ang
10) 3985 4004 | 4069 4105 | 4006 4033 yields -0.7 Ang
